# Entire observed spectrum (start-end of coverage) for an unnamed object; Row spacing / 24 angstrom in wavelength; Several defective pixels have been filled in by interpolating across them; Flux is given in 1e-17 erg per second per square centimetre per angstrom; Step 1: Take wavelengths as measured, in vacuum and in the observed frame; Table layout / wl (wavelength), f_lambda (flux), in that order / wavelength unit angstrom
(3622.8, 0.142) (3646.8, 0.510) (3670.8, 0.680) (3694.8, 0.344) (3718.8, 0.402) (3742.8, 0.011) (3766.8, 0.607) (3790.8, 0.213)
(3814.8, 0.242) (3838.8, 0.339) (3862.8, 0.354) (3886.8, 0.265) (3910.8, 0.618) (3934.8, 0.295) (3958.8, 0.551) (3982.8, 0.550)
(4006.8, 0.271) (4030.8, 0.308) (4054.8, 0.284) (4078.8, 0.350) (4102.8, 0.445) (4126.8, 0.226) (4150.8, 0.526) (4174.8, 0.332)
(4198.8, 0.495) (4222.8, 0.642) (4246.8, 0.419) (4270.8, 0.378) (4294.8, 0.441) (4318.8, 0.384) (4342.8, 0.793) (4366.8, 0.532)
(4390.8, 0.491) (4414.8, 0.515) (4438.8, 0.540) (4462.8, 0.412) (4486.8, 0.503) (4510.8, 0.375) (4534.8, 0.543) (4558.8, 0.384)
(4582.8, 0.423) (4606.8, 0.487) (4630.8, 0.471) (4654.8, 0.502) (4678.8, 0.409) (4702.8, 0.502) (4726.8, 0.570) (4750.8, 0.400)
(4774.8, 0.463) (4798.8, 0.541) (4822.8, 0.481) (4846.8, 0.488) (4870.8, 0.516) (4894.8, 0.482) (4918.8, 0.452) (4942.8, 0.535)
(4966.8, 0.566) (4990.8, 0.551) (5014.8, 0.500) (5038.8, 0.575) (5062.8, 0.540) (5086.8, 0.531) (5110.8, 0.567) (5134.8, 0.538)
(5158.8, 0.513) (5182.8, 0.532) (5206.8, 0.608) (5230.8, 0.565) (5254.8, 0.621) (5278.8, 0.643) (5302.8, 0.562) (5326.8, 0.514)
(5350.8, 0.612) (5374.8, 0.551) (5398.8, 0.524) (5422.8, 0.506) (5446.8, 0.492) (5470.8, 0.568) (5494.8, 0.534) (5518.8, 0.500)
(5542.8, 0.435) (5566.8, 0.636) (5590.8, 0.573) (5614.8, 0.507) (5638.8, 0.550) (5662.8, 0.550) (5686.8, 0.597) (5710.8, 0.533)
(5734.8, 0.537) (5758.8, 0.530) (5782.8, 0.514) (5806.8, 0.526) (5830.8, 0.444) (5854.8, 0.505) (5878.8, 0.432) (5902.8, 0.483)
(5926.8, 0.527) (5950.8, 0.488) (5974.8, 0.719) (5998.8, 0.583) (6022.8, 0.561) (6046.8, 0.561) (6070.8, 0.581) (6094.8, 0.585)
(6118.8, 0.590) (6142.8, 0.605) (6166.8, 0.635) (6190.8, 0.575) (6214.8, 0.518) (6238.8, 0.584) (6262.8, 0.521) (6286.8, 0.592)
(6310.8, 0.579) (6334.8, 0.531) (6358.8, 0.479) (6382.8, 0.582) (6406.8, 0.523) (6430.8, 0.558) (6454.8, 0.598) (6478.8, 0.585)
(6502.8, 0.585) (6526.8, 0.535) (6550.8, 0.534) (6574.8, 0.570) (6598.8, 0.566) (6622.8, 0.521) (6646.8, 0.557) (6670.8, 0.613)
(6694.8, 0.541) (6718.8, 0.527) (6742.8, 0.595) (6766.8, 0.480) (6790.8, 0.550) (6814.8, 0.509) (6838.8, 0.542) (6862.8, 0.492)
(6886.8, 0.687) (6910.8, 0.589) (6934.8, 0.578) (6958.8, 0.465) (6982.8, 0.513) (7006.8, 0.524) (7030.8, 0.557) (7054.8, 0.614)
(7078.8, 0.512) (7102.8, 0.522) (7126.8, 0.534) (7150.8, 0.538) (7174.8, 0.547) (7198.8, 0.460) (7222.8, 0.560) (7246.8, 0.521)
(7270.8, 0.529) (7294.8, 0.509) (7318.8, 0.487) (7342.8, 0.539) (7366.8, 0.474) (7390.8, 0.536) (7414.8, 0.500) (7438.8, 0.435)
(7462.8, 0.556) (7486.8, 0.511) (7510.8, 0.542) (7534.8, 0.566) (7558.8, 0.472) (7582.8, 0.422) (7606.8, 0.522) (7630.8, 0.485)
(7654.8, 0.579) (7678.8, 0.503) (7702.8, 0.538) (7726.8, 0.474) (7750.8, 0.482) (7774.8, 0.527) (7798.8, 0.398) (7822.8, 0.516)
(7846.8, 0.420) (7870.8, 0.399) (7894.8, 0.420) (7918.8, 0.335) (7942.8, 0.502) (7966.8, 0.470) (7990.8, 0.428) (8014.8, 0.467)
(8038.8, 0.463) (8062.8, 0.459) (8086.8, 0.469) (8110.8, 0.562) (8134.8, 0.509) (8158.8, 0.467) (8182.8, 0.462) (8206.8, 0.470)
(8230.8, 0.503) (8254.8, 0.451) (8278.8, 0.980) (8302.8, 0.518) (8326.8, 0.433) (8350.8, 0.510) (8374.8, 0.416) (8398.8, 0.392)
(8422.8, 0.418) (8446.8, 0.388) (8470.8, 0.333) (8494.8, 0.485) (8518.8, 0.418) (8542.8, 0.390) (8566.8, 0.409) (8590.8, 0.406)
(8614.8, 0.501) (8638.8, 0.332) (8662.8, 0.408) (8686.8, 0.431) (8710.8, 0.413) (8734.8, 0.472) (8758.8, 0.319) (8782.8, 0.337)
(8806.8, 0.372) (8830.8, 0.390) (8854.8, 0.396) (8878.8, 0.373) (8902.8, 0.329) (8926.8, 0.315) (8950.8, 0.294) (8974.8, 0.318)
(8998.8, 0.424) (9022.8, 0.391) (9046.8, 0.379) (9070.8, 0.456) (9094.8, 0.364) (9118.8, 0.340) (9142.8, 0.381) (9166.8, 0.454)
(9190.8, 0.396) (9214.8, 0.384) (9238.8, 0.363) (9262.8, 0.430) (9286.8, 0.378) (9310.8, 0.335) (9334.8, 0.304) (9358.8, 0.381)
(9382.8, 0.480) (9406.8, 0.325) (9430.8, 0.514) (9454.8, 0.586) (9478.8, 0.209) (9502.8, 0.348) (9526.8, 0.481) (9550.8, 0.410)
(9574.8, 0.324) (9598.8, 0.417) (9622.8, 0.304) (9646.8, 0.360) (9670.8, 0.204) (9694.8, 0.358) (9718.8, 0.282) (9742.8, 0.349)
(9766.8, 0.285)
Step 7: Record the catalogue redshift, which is 0.05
